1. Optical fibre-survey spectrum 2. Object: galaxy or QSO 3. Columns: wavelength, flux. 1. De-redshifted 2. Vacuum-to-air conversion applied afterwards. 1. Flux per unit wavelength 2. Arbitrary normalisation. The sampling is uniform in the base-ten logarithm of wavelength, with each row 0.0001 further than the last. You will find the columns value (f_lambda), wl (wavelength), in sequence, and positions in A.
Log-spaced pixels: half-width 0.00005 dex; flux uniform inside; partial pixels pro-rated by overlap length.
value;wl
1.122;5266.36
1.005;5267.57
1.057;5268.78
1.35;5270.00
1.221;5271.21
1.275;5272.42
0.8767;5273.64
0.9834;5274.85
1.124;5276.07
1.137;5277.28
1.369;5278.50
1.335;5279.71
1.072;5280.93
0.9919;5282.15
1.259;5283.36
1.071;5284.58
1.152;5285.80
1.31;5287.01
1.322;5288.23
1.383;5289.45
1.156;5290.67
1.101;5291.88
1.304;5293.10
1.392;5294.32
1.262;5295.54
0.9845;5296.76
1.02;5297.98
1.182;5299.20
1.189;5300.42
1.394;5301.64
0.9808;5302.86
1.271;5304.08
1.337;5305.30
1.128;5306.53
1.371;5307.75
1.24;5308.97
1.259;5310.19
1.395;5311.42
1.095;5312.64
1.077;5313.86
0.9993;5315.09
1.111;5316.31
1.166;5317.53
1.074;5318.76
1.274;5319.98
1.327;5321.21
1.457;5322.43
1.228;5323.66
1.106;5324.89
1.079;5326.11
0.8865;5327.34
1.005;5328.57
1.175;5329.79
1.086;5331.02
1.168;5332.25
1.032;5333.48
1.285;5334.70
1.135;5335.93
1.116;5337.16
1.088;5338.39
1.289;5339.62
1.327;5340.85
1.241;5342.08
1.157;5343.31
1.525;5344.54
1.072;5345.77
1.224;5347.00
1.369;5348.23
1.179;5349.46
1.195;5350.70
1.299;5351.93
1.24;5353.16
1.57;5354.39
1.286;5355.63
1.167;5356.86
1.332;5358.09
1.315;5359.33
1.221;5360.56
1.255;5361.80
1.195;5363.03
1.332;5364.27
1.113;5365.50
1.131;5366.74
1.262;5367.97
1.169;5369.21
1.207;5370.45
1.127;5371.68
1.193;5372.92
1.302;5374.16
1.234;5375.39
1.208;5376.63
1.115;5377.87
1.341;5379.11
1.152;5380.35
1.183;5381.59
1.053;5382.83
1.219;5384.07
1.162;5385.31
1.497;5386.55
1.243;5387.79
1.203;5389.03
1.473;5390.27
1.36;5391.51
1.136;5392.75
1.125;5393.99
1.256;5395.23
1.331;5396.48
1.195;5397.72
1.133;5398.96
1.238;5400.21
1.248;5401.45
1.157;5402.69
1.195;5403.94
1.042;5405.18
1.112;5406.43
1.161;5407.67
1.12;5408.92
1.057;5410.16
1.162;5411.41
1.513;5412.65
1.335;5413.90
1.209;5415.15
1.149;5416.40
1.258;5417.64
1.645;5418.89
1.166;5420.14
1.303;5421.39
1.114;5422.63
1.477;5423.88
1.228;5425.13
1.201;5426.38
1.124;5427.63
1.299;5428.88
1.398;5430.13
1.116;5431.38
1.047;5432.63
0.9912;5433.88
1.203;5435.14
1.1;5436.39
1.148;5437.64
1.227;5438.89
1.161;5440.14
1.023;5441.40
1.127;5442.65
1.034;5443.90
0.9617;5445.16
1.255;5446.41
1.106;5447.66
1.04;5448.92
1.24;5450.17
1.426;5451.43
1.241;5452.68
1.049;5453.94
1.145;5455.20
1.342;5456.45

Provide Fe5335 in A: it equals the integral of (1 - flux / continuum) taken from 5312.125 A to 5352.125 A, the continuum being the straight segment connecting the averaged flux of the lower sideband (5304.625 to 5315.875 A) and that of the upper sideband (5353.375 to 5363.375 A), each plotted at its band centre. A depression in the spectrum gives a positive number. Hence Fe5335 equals 2.3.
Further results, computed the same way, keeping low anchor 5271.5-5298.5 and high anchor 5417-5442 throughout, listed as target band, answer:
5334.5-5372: -1.5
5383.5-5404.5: -0.7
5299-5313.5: -0.7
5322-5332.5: 0.5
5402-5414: 0.3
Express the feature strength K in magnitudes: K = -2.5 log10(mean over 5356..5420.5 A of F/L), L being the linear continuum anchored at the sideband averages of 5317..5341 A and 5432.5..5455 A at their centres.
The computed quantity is -0.07 mag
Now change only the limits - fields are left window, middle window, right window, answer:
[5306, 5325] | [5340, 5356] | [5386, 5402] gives -0.044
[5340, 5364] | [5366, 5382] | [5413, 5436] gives 0.054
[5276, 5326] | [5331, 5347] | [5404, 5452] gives 0.001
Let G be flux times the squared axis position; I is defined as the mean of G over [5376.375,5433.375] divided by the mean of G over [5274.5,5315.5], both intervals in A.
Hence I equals 1.1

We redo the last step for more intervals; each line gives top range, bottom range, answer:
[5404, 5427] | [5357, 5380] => 1.03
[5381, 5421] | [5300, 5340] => 1.08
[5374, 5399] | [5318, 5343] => 1.08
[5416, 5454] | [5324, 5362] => 1.02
